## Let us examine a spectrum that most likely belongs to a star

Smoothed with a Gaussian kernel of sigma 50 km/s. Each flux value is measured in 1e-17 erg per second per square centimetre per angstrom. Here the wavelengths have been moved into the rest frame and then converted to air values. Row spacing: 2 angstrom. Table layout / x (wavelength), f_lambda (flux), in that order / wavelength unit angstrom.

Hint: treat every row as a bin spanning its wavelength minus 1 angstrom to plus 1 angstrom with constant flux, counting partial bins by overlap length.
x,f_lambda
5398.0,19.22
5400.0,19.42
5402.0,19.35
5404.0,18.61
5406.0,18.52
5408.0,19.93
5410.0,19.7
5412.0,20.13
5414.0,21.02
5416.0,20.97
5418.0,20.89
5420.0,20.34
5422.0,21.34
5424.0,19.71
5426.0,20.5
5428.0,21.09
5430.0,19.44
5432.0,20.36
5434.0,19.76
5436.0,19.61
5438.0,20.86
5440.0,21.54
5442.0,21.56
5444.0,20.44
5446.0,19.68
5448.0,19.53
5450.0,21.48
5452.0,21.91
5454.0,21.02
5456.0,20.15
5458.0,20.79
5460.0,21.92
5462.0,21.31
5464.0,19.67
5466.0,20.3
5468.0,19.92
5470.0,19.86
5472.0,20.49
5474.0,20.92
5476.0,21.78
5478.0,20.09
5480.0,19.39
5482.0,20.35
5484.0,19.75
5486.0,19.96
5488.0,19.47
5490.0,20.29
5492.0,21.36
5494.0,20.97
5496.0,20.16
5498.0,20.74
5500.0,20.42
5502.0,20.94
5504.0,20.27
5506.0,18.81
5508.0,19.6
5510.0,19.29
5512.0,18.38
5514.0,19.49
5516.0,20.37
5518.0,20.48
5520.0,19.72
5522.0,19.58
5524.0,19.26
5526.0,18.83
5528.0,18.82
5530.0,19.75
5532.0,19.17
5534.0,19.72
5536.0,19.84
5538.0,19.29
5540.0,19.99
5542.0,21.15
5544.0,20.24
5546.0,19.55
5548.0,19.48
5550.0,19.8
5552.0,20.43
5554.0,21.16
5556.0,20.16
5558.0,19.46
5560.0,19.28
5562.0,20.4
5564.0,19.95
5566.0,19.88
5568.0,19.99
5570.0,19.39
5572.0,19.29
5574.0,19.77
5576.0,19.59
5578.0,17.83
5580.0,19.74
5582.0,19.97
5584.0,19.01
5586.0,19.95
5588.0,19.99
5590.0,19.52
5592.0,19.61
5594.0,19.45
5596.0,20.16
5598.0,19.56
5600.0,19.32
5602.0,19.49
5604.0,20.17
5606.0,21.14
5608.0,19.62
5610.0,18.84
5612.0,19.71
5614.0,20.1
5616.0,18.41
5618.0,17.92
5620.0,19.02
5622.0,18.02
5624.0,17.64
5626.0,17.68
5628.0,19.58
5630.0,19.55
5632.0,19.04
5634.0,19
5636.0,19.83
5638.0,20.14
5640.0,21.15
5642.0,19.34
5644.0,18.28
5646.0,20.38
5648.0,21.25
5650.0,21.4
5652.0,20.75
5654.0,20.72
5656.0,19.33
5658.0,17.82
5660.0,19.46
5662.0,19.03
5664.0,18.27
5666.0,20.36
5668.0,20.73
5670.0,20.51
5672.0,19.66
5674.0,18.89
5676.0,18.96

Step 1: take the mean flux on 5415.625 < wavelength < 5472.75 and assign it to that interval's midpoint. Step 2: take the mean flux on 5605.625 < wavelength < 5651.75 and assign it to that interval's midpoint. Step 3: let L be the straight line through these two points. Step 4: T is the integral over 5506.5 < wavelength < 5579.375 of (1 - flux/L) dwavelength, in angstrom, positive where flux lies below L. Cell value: 1.0 angstrom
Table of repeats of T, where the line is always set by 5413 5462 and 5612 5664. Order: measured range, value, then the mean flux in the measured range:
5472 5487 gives 0.1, 20.3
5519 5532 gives 0.5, 19.3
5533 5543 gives 0.0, 20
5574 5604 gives 0.2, 19.5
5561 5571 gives 0.0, 19.9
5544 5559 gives -0.1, 20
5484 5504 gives -0.1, 20.4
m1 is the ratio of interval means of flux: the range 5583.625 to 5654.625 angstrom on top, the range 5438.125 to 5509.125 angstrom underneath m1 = 1.0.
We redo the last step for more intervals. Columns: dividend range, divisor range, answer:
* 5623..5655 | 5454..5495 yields 0.96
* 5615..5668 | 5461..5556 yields 0.97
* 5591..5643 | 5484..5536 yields 0.98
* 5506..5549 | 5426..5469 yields 0.95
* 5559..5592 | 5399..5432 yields 0.98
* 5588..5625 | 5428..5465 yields 0.94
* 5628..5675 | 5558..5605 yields 1.01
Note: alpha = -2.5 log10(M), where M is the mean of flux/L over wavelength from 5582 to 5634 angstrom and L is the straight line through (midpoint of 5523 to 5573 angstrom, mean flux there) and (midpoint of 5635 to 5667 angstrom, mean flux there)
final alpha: 0.03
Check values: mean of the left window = 19.8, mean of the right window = 19.8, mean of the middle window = 19.3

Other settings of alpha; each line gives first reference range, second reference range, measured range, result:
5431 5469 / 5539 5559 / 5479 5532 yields 0.03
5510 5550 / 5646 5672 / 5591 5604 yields 0.01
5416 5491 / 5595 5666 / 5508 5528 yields 0.04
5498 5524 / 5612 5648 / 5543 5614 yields -0.02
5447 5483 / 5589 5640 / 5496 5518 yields 0.02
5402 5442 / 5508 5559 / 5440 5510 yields -0.02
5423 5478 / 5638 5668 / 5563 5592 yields 0.03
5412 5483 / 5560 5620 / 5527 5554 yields 0.00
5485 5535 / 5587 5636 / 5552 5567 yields -0.03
